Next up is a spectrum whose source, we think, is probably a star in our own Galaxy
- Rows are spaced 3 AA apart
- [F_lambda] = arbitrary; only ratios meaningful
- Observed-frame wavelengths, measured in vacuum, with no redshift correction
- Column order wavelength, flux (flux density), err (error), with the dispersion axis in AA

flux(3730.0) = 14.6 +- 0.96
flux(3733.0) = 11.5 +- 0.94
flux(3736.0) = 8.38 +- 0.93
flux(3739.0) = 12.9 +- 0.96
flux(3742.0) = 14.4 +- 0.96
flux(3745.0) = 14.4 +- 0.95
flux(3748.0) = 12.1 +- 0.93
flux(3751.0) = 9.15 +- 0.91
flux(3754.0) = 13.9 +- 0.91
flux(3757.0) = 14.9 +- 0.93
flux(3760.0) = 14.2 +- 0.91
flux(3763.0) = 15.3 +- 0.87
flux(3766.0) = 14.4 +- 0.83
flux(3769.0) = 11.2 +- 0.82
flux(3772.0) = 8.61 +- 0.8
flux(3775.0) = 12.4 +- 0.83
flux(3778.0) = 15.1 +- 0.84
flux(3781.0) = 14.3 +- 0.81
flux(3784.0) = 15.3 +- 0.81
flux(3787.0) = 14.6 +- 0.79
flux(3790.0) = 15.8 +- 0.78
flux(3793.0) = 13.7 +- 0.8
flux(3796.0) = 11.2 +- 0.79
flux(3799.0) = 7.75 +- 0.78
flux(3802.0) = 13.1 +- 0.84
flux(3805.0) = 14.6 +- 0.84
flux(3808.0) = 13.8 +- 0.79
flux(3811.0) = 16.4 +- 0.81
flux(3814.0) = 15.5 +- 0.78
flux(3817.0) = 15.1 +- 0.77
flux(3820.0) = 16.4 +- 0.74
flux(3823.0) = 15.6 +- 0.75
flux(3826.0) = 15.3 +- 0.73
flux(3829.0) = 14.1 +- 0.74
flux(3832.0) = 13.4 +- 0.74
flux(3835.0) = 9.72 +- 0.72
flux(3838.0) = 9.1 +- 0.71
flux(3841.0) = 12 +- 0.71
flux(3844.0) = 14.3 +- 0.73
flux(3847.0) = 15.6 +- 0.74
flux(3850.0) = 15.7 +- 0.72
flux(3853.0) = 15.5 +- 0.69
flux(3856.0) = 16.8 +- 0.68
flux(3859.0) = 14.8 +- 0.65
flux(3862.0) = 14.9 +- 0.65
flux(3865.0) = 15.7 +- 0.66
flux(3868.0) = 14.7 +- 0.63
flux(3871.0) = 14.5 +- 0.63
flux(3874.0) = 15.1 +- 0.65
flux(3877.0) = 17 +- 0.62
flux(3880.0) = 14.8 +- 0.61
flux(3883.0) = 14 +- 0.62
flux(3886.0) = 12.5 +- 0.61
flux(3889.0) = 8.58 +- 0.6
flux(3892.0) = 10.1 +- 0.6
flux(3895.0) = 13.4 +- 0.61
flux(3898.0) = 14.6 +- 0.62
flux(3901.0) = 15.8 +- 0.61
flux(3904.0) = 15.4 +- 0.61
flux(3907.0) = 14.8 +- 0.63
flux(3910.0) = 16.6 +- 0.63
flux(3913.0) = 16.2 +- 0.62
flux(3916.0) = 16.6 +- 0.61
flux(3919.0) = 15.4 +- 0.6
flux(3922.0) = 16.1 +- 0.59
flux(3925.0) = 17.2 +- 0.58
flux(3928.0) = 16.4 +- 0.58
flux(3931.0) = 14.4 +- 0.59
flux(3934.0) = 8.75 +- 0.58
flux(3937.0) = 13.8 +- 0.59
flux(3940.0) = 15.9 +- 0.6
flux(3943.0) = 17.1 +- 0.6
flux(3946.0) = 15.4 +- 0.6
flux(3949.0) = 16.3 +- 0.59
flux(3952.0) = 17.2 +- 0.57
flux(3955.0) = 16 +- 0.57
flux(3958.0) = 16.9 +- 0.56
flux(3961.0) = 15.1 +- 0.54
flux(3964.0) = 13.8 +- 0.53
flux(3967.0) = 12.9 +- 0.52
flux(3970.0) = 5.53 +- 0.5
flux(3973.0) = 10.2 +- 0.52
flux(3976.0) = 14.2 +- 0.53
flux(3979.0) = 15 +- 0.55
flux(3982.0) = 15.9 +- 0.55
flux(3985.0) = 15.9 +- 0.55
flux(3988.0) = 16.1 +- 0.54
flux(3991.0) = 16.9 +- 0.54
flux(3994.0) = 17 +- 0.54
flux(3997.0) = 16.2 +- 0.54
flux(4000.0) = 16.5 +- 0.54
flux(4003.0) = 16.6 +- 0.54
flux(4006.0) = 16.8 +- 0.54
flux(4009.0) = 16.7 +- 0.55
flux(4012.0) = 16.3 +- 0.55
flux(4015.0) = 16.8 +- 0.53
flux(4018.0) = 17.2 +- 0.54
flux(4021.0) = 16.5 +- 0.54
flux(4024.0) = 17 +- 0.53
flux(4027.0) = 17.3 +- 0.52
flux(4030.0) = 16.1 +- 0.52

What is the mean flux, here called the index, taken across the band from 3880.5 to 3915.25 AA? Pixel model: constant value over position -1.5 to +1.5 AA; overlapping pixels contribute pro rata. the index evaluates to 13.9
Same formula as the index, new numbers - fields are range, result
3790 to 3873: 14.1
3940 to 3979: 14.3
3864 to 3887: 14.8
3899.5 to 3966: 15.5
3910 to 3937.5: 15.1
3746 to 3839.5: 13.4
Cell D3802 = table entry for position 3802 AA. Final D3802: 13.1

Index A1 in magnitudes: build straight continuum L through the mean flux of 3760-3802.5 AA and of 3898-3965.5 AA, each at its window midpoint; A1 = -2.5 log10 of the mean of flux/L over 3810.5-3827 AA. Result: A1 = -0.15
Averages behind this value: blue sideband 13.1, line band 15.7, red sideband 15.5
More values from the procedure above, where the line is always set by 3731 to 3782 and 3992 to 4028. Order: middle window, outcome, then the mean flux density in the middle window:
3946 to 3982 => 0.14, 14.1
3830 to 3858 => 0.04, 13.6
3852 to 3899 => 0.03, 14.2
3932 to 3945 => 0.12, 14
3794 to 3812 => 0.06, 12.7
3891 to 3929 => -0.01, 15.3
